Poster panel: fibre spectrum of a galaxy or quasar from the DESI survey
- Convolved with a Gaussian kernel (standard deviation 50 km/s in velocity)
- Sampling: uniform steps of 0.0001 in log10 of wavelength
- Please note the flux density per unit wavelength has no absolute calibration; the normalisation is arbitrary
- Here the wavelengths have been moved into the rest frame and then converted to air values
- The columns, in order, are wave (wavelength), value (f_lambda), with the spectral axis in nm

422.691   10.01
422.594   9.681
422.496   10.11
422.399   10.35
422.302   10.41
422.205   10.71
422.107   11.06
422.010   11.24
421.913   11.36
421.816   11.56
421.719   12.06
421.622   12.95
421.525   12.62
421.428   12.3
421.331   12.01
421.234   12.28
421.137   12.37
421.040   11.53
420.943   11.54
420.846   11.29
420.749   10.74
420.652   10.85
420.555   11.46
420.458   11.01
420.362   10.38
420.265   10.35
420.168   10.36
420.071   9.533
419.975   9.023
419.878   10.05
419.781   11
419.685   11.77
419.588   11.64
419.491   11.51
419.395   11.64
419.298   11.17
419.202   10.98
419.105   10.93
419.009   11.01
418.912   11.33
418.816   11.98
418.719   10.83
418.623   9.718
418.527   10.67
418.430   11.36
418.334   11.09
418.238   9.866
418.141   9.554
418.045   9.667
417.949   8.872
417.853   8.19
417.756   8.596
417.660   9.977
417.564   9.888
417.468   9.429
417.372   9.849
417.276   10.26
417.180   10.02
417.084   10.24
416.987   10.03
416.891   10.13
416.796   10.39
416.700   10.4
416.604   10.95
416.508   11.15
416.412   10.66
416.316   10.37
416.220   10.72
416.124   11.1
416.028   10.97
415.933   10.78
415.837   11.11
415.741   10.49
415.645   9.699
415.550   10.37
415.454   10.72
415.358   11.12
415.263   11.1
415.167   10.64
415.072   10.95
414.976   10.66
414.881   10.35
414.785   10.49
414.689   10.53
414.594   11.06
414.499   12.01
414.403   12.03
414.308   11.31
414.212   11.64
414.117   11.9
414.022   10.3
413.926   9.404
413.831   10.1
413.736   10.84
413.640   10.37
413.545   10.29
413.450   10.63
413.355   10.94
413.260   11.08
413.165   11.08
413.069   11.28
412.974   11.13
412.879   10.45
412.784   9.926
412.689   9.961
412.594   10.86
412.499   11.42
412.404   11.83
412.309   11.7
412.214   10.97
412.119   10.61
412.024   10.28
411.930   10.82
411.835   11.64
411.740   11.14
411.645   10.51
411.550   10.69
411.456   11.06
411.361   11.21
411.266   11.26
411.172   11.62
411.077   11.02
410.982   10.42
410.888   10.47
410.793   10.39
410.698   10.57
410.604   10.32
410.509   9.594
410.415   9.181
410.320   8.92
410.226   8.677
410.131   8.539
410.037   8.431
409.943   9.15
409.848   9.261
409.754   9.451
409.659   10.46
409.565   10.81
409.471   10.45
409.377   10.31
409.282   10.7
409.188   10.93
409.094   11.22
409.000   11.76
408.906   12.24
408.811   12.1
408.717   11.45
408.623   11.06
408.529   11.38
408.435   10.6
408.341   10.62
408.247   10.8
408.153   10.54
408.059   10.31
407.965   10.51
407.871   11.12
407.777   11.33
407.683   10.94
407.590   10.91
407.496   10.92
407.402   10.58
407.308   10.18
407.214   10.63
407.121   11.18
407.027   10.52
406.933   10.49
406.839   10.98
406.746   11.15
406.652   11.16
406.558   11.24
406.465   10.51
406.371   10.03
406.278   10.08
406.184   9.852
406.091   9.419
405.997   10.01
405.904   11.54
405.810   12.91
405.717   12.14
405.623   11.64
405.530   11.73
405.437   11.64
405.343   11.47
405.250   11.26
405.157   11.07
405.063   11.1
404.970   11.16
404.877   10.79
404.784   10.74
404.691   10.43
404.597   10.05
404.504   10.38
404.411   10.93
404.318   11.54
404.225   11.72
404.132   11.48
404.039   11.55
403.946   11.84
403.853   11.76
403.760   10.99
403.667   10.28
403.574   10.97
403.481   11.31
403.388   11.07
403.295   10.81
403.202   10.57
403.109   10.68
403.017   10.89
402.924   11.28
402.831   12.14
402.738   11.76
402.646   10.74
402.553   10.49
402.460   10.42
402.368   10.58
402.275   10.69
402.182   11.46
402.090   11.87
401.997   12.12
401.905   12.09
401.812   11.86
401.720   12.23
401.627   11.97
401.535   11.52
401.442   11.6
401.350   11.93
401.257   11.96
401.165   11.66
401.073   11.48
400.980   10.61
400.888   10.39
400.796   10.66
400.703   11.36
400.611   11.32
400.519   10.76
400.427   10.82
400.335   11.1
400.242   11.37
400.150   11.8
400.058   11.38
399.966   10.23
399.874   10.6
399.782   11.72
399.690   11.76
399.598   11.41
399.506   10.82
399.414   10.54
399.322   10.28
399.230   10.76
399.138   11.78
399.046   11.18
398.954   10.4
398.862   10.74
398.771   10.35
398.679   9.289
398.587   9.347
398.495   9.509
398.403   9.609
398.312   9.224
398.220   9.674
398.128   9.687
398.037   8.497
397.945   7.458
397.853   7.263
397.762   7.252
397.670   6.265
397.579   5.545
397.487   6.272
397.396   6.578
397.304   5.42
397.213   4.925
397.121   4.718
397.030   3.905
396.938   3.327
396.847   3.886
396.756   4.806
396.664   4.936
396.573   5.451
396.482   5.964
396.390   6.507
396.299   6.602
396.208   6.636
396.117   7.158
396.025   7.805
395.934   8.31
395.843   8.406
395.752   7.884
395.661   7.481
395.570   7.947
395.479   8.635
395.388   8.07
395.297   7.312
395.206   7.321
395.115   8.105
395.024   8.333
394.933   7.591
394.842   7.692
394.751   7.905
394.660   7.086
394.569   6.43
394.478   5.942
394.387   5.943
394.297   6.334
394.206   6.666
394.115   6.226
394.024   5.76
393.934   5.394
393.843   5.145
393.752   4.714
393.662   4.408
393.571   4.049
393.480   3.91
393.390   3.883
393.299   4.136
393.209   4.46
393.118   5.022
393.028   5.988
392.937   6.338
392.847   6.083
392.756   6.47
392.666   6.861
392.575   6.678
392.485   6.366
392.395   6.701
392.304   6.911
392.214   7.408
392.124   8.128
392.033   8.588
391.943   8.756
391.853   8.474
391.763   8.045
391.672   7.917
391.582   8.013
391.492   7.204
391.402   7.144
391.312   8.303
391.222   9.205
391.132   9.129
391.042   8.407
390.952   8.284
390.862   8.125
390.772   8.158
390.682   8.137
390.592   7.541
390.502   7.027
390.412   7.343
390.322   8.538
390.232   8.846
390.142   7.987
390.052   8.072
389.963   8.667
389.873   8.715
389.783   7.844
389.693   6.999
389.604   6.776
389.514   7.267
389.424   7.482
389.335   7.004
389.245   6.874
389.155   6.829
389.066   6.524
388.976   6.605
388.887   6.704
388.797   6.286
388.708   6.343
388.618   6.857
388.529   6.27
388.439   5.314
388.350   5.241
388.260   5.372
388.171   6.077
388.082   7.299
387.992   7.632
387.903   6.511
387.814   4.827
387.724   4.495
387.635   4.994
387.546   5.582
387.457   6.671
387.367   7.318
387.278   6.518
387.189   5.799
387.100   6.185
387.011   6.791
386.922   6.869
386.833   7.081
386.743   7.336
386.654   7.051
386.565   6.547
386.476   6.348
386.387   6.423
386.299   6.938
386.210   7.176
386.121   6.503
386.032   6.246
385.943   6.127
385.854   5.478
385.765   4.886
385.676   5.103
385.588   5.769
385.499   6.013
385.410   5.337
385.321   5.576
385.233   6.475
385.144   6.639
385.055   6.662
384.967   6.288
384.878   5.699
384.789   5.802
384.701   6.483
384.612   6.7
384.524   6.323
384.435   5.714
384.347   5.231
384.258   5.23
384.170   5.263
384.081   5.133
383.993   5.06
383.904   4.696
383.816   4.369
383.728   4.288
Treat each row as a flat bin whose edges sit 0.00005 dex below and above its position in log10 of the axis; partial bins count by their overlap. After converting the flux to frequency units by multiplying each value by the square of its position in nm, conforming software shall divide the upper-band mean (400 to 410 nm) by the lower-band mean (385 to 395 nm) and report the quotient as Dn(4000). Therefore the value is 1.78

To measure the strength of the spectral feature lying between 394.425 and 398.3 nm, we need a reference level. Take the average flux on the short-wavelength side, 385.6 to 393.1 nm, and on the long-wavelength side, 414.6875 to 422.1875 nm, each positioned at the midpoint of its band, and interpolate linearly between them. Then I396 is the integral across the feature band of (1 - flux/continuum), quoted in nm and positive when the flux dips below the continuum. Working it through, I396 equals 0.51 nm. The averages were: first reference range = 6.98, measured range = 6.85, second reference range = 10.8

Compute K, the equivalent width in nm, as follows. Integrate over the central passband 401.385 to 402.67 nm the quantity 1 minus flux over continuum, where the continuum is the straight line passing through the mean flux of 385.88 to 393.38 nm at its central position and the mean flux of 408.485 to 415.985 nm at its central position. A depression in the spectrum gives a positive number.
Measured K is -0.35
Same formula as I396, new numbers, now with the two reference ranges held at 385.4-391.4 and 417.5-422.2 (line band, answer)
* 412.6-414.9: -0.16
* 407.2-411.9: -0.49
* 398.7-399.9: -0.39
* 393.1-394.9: 0.48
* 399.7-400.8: -0.36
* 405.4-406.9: -0.30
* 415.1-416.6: -0.05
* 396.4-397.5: 0.41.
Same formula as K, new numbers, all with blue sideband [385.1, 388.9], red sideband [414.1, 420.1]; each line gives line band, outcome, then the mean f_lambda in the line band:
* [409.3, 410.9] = -0.02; 9.7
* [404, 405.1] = -0.28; 11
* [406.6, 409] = -0.45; 11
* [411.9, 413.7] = -0.16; 10.8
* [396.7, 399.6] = -0.08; 8.09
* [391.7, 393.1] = -0.03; 7.15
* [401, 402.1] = -0.46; 11.8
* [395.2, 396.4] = -0.02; 7.62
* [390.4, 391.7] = -0.23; 8.02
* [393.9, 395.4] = 0.08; 6.94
